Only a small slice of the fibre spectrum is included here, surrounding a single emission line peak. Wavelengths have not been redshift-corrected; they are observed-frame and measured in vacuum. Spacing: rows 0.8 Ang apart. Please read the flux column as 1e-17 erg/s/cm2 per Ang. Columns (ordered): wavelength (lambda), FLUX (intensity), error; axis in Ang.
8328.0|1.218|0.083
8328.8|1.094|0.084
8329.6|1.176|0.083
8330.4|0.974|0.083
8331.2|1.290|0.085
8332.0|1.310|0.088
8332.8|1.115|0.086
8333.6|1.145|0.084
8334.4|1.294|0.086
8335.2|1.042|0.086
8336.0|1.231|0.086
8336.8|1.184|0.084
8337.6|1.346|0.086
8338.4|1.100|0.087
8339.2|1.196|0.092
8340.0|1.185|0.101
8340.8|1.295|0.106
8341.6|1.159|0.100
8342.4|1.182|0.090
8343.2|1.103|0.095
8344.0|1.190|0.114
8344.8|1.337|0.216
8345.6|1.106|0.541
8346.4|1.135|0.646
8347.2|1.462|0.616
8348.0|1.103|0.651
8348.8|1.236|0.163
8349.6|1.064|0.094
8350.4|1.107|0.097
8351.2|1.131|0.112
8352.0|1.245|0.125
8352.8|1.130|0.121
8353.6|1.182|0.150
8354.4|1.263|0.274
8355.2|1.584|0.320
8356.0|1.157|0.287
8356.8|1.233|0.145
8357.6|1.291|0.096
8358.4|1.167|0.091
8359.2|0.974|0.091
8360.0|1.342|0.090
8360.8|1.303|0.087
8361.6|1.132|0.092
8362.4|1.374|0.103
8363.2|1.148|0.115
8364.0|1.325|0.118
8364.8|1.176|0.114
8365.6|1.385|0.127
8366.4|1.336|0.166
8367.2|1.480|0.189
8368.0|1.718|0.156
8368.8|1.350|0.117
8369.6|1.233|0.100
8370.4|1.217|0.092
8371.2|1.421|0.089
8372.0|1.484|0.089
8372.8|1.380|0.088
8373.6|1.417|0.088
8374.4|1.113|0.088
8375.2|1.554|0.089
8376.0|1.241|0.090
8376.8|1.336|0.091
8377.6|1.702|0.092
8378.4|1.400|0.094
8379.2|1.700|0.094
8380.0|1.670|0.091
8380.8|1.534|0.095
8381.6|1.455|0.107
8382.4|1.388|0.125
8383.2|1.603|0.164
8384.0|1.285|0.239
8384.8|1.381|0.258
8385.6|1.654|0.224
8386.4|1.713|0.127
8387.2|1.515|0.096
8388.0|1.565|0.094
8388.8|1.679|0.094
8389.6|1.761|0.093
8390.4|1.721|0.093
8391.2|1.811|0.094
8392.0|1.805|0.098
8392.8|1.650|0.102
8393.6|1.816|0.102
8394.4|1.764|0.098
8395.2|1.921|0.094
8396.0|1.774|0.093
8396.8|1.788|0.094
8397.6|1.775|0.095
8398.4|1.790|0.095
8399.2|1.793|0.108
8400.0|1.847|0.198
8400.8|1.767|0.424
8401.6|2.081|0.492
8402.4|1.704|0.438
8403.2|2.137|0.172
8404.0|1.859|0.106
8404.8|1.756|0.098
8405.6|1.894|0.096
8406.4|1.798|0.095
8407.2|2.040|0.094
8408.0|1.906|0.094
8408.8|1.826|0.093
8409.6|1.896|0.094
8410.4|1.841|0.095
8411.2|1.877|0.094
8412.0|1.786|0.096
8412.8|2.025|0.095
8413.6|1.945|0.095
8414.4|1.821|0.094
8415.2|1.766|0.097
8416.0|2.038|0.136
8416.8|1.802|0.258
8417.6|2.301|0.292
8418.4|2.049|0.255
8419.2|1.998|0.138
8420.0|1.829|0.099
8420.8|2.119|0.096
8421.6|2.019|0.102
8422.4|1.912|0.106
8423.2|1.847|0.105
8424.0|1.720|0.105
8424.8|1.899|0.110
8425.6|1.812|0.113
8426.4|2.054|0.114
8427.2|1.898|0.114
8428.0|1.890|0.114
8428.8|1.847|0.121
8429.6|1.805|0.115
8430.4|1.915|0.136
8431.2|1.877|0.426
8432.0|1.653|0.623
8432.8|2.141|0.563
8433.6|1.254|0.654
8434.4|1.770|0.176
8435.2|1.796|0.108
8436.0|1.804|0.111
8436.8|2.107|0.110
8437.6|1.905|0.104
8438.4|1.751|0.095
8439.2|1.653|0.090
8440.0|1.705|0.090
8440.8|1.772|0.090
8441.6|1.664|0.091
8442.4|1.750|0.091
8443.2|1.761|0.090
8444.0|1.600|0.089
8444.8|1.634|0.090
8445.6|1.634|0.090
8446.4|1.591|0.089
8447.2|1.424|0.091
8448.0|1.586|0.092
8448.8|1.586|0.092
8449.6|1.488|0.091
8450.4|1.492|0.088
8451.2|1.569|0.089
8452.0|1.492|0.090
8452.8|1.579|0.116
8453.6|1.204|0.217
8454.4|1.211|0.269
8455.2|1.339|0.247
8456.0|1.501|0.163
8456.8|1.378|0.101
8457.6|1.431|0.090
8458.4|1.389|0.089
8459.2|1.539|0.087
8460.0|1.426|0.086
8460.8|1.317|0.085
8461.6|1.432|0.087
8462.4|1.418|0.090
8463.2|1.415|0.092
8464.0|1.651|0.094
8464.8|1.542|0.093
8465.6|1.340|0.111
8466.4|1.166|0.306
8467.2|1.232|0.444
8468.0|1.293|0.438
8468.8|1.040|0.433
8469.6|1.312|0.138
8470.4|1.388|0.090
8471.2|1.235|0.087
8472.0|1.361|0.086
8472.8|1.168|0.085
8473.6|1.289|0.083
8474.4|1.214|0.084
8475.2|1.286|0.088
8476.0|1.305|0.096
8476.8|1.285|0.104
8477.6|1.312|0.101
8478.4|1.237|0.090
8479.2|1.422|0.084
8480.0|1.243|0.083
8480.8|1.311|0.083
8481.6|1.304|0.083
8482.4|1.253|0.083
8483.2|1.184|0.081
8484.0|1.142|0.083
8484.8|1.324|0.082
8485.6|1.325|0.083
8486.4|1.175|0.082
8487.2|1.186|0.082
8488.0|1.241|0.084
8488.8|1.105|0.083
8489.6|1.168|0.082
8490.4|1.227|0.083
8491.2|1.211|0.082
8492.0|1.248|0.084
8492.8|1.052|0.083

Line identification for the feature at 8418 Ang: Mg II 2798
